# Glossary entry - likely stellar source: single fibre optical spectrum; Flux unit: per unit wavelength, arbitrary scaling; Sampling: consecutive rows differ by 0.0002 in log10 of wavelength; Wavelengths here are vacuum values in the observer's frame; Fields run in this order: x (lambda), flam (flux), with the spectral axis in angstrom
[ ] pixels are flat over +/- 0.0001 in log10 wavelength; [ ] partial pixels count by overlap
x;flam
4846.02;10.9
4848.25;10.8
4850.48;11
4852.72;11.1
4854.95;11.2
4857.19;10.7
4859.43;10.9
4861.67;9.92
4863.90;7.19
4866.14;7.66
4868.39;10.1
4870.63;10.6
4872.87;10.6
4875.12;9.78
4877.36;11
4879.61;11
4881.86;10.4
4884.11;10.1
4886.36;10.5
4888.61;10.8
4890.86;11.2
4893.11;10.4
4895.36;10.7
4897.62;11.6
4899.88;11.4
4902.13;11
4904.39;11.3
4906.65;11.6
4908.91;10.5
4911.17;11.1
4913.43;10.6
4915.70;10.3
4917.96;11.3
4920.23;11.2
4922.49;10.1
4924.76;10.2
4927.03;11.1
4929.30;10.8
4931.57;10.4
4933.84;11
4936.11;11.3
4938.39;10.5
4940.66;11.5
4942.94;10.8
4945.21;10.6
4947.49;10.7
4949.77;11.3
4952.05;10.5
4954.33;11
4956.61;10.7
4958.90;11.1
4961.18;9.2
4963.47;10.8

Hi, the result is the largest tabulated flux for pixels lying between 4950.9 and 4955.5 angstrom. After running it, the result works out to 11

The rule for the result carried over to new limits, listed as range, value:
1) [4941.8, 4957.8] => 11.3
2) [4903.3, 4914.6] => 11.6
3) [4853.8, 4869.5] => 11.2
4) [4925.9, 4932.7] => 11.1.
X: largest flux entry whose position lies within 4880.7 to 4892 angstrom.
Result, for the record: 11.2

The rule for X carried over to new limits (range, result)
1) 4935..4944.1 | 11.5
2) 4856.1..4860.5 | 10.9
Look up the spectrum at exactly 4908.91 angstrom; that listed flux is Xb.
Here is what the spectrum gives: 10.5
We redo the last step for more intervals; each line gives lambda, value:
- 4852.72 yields 11.1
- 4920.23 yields 11.2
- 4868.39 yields 10.1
